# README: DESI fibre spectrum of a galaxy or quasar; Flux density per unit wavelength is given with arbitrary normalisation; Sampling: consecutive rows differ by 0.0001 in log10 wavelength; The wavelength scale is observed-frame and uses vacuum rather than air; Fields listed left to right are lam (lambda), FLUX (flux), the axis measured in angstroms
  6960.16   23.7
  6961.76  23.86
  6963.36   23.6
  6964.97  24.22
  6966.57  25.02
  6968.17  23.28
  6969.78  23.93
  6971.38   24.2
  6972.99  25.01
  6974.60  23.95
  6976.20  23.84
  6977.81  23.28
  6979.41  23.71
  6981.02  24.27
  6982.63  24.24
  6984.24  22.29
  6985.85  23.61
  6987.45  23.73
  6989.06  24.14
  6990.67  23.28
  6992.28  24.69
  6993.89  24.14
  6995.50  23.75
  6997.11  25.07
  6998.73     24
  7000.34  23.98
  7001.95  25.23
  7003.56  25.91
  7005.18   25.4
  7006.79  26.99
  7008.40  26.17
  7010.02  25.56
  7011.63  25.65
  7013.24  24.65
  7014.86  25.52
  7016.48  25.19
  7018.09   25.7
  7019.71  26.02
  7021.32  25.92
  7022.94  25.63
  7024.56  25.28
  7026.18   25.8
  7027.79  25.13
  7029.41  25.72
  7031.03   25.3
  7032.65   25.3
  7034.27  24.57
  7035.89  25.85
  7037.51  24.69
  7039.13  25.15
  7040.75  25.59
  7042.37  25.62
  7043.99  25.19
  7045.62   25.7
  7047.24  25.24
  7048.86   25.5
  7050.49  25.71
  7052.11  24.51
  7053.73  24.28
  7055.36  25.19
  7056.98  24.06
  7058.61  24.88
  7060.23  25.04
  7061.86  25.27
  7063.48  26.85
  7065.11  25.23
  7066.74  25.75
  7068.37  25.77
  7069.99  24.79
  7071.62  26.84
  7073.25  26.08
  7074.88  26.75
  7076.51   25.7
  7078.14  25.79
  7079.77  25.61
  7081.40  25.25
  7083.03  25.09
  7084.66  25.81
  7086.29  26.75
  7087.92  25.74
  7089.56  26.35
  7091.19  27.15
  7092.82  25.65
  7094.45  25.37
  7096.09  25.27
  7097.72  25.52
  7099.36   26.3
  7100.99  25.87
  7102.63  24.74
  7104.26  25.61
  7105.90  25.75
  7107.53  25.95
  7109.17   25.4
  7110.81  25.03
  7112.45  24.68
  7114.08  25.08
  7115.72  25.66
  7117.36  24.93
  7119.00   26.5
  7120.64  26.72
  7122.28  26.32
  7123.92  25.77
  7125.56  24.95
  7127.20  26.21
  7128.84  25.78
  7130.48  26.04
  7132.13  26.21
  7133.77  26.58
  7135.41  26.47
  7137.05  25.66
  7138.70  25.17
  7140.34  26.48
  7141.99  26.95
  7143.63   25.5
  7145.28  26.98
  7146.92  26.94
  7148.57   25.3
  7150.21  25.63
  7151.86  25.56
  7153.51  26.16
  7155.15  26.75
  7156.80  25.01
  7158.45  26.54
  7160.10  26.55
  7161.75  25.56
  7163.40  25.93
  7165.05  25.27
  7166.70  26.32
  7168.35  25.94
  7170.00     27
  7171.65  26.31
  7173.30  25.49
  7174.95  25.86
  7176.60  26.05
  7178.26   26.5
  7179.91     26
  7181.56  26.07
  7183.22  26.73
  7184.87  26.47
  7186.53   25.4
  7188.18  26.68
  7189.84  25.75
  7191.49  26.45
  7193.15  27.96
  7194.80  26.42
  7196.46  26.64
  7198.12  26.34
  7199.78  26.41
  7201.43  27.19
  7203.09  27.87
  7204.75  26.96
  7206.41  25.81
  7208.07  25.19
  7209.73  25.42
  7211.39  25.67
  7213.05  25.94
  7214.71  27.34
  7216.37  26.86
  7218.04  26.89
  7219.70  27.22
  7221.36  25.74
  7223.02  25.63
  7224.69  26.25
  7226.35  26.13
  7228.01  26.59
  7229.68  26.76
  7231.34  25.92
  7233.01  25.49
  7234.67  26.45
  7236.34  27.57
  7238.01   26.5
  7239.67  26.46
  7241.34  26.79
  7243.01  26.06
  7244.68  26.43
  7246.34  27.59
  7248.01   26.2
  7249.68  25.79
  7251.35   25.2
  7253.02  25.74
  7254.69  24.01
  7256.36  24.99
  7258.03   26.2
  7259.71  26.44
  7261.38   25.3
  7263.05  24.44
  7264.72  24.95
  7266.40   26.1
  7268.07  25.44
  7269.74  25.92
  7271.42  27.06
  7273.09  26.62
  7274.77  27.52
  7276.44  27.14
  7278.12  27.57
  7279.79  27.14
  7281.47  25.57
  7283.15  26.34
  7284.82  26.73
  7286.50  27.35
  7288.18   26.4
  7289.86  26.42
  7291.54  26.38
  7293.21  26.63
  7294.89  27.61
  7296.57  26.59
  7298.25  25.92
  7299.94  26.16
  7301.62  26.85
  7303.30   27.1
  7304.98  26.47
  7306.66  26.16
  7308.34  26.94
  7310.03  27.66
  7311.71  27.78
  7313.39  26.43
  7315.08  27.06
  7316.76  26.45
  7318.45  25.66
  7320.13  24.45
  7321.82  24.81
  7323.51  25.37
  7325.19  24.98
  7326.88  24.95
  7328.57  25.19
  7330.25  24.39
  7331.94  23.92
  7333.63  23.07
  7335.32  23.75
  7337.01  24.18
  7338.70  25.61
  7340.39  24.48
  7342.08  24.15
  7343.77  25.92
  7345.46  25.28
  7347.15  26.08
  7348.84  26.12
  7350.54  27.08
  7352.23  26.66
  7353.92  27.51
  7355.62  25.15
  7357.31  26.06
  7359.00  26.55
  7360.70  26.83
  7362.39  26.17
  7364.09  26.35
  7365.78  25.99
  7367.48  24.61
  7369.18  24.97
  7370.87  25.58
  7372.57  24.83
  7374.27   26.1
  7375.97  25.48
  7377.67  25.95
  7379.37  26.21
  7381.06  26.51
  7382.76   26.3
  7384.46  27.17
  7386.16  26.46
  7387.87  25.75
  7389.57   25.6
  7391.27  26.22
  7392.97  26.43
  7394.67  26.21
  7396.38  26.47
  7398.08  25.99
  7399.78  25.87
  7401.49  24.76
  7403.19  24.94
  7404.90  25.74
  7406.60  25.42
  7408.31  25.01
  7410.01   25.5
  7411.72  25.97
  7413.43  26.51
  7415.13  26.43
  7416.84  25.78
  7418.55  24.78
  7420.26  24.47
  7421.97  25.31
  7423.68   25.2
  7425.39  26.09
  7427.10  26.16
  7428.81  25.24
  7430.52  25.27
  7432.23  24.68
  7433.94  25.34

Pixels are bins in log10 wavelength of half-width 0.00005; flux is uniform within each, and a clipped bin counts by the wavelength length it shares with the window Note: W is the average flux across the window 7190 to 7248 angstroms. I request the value 26.5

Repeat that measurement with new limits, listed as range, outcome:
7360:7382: 25.8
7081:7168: 25.9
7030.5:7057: 25.2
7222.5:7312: 26.4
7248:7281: 26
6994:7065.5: 25.3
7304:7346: 25.4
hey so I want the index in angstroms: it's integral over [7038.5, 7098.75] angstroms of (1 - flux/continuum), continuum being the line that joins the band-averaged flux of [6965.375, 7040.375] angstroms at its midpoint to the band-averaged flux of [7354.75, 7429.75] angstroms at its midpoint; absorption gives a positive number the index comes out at -1.5 angstroms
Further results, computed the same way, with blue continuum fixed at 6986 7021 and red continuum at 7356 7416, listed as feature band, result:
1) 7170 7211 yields -1.5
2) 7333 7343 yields 0.6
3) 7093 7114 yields -0.2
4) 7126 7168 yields -1.2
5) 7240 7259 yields -0.3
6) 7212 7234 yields -0.7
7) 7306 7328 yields -0.3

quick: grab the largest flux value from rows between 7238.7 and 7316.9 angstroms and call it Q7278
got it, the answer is 27.78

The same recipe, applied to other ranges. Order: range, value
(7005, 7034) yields 26.99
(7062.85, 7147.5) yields 27.15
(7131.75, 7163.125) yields 26.98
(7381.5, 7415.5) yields 27.17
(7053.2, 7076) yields 26.85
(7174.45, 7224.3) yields 27.96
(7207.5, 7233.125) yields 27.34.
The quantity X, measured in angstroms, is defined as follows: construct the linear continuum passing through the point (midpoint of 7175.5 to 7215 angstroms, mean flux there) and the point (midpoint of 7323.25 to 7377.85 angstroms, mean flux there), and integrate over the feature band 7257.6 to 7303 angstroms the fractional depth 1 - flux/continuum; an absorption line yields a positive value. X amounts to -1.0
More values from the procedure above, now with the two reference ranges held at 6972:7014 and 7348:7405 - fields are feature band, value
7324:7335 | 0.60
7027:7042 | -0.38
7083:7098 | -0.63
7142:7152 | -0.40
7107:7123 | -0.41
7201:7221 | -0.90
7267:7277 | -0.39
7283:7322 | -1.25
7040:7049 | -0.28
